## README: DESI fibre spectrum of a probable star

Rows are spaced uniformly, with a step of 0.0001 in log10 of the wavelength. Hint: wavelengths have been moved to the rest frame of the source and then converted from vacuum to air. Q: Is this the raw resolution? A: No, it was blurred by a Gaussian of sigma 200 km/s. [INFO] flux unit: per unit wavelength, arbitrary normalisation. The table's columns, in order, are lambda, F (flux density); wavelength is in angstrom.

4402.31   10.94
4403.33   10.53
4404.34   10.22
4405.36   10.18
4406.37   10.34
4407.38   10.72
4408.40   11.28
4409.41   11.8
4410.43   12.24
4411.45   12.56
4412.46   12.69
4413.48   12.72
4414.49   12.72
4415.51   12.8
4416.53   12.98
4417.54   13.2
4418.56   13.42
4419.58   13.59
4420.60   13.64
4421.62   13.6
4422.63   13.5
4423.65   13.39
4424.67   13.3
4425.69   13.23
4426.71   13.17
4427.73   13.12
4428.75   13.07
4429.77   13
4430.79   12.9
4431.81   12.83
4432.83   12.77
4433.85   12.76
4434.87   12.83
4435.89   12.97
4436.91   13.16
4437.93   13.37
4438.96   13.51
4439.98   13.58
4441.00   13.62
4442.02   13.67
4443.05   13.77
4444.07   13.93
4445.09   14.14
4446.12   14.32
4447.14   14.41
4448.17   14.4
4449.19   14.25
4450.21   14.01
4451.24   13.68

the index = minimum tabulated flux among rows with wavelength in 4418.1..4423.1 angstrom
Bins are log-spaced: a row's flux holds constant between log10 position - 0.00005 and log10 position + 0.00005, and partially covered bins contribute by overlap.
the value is 13.42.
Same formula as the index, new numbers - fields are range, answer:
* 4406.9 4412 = 10.72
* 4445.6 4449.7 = 14.25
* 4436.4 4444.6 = 13.16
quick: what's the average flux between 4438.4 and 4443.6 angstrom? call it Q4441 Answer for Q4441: 13.6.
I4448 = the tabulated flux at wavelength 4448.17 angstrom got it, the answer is 14.4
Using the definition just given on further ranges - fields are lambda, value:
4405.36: 10.18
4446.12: 14.32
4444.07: 13.93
